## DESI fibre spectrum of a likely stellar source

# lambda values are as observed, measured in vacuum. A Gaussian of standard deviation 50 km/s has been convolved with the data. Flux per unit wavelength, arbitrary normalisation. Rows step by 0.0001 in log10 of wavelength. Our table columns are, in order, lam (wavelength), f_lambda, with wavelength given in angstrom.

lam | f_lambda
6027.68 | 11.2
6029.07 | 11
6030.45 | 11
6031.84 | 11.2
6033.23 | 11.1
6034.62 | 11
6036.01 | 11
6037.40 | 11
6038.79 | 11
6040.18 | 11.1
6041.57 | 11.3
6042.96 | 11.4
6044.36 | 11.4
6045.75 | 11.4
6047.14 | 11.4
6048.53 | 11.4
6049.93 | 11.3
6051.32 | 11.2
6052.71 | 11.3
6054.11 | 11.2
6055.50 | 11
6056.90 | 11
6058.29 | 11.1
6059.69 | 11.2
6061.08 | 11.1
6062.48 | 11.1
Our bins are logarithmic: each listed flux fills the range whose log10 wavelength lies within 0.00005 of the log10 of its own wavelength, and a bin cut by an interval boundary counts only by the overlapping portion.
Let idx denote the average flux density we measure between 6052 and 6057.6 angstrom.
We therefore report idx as 11.1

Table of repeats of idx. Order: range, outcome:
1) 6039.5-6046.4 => 11.3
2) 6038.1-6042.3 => 11.1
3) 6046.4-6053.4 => 11.3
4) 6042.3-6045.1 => 11.4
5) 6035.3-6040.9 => 11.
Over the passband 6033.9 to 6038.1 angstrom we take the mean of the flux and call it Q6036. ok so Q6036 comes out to 11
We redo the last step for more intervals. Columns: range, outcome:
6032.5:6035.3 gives 11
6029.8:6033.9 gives 11.1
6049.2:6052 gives 11.2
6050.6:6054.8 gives 11.2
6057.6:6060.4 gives 11.2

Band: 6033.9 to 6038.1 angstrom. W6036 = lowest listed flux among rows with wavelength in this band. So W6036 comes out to 11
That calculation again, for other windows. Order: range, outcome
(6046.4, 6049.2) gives 11.4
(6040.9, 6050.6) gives 11.3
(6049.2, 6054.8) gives 11.2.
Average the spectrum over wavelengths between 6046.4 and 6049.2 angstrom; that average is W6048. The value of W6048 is 11.4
